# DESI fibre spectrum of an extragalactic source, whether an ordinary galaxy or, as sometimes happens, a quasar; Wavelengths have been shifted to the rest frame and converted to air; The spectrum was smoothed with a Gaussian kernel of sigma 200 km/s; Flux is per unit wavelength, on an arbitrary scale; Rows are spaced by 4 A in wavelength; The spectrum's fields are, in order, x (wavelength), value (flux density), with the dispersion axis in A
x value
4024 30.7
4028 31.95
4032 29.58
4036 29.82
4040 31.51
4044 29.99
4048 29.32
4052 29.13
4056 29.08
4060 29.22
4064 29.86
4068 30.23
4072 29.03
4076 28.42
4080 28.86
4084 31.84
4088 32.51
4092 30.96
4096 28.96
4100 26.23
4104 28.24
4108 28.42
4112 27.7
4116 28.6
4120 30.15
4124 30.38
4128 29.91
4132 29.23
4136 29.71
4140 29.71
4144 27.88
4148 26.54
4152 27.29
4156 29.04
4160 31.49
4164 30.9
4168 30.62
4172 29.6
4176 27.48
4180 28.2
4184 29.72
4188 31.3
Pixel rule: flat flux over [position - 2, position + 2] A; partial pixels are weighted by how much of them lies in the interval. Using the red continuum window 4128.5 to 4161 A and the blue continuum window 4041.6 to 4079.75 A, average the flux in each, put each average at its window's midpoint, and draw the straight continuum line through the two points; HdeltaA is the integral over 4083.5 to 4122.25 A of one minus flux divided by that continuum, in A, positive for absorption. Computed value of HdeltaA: -0.2 A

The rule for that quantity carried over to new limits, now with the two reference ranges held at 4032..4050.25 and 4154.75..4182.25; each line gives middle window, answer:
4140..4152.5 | 0.9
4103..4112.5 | 0.5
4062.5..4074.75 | 0.1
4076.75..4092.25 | -0.5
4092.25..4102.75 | 0.6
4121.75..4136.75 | 0.0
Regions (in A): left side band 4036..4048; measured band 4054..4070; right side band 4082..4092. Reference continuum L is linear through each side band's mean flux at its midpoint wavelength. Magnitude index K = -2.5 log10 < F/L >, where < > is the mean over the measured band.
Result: 0.05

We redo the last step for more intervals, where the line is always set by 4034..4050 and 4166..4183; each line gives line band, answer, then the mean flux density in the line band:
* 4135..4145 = 0.01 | 29.2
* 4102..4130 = 0.02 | 29.1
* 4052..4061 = 0.03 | 29.1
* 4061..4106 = 0.01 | 29.6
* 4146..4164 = 0.01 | 28.8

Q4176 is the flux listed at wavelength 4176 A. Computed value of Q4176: 27.48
